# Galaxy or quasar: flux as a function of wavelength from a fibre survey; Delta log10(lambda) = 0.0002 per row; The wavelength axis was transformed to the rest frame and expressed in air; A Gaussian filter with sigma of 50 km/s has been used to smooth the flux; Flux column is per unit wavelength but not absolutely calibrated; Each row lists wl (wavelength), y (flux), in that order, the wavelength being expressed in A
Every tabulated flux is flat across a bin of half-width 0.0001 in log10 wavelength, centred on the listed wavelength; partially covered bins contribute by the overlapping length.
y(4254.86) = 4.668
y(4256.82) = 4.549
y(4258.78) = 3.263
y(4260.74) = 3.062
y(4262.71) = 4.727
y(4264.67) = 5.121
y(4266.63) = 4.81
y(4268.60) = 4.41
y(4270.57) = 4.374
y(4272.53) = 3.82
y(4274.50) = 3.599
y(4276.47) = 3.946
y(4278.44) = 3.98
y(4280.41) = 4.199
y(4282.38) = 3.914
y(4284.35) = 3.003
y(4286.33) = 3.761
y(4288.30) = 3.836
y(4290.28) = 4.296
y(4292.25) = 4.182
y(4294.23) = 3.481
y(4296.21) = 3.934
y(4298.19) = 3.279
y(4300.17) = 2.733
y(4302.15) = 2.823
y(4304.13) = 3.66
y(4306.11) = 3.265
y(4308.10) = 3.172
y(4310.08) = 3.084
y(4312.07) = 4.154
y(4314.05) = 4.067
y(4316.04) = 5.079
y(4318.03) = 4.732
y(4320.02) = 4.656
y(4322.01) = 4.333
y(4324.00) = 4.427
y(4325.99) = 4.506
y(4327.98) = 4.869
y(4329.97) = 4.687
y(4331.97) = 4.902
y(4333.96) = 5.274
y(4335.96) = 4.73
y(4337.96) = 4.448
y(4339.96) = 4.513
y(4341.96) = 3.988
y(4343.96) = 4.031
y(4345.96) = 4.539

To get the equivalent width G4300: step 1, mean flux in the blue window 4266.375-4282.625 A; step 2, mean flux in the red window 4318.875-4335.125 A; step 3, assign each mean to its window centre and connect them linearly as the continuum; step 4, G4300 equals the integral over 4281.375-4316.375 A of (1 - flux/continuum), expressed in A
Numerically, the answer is 6.0 A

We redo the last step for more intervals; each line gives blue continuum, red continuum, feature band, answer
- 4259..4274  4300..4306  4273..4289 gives 0.14 A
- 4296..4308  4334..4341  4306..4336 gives -2.93 A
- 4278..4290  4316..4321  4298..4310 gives 3.36 A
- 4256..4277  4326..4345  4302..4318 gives 2.40 A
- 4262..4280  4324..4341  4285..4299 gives 1.99 A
